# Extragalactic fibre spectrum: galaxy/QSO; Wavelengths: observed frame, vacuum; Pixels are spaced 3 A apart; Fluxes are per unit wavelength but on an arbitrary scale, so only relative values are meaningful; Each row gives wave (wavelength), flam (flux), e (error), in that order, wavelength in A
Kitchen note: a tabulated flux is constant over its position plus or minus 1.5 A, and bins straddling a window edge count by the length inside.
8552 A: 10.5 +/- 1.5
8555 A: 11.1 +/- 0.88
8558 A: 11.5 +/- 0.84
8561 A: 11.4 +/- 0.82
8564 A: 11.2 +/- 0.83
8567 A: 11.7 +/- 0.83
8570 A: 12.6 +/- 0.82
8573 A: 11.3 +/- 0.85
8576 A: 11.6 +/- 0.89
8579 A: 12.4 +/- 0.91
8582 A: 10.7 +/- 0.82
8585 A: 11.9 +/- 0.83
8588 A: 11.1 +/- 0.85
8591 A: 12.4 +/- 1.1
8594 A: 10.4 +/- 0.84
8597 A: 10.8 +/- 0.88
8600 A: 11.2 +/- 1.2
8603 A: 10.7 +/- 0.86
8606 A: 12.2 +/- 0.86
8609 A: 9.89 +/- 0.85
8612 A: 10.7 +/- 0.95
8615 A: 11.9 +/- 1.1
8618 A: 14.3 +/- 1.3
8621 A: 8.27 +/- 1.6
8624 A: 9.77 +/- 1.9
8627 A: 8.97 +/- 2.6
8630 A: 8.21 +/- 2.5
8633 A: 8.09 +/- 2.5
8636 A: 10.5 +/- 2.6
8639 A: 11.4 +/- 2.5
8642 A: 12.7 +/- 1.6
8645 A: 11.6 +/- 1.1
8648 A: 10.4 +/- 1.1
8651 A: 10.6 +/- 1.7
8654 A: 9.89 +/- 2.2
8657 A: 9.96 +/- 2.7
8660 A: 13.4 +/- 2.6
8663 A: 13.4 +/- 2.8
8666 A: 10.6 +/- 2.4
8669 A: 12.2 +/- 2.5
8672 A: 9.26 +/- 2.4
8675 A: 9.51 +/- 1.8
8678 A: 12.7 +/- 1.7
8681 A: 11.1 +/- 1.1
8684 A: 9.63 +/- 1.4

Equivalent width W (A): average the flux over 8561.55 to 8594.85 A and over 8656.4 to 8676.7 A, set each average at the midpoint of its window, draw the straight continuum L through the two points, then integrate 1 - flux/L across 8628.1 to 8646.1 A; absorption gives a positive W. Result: 1.6 A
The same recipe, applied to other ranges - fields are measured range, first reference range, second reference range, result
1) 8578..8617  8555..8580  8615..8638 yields -1.9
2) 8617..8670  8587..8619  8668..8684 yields 1.4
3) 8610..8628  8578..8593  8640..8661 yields 1.1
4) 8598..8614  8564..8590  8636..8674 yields 0.7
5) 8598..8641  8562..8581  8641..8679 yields 3.7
